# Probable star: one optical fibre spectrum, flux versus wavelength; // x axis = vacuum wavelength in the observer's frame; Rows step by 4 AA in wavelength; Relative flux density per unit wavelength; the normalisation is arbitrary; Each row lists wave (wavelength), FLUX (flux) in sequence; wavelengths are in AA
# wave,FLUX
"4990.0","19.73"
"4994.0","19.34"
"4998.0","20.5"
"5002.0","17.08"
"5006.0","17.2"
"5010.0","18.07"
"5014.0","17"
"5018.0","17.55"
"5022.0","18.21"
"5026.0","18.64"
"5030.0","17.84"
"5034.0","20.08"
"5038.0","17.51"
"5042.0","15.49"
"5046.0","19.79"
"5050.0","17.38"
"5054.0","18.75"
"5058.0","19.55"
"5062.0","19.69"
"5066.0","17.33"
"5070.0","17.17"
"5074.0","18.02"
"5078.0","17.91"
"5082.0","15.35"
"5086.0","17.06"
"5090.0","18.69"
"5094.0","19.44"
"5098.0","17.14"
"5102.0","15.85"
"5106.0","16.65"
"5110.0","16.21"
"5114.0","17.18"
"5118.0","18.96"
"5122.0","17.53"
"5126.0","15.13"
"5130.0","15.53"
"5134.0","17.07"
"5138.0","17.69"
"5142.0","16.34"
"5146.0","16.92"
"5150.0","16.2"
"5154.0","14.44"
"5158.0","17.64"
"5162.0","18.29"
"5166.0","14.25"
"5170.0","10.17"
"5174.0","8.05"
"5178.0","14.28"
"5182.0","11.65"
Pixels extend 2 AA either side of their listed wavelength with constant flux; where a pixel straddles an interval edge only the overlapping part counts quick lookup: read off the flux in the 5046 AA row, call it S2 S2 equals 19.79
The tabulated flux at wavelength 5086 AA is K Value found 17.06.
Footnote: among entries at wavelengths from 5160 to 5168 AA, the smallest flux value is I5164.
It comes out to 14.25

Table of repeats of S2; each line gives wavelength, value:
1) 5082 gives 15.35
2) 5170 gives 10.17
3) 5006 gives 17.2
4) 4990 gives 19.73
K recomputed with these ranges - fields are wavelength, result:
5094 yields 19.44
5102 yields 15.85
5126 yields 15.13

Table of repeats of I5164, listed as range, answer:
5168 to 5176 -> 8.05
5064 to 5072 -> 17.17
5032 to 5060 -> 15.49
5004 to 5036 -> 17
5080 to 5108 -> 15.35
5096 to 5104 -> 15.85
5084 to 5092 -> 17.06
